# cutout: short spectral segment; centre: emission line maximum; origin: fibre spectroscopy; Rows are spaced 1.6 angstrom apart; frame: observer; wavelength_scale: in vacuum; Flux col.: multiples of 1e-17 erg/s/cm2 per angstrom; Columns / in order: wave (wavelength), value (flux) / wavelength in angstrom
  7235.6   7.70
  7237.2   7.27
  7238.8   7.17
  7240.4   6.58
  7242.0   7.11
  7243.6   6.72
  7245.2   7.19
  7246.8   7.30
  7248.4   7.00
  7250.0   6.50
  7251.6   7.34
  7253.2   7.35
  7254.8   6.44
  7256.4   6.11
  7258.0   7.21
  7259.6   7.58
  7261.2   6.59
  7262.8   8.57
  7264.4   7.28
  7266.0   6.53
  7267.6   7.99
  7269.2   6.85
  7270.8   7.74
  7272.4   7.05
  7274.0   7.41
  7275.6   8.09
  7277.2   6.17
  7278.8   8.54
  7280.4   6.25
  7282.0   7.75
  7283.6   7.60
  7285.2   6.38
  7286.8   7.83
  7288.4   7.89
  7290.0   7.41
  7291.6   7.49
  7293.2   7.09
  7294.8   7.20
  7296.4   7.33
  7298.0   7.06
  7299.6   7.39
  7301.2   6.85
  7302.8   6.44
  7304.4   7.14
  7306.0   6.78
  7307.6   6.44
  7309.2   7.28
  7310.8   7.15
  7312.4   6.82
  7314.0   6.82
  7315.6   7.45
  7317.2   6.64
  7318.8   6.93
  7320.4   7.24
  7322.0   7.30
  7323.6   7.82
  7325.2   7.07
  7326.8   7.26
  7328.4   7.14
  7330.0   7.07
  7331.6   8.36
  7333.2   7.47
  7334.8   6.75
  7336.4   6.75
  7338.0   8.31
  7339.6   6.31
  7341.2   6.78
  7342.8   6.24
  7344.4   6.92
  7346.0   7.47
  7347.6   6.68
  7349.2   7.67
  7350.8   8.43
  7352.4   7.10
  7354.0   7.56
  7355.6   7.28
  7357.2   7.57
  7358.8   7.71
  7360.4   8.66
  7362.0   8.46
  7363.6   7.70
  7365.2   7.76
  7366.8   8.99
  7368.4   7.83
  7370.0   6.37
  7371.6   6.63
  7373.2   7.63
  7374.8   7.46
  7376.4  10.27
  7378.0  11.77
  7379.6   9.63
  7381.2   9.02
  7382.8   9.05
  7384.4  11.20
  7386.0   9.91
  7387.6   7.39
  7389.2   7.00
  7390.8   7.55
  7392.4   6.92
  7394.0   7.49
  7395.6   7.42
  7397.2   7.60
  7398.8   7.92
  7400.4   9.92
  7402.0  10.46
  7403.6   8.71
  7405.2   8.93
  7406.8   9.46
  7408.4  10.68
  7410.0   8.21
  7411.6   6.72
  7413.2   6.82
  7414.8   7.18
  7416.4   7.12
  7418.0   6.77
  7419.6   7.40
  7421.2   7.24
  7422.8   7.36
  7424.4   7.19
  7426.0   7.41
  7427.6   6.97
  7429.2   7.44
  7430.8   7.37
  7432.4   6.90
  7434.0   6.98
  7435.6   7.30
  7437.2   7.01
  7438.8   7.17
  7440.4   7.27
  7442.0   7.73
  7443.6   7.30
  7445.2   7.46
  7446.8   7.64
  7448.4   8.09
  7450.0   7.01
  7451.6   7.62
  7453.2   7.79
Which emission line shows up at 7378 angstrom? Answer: Halpha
